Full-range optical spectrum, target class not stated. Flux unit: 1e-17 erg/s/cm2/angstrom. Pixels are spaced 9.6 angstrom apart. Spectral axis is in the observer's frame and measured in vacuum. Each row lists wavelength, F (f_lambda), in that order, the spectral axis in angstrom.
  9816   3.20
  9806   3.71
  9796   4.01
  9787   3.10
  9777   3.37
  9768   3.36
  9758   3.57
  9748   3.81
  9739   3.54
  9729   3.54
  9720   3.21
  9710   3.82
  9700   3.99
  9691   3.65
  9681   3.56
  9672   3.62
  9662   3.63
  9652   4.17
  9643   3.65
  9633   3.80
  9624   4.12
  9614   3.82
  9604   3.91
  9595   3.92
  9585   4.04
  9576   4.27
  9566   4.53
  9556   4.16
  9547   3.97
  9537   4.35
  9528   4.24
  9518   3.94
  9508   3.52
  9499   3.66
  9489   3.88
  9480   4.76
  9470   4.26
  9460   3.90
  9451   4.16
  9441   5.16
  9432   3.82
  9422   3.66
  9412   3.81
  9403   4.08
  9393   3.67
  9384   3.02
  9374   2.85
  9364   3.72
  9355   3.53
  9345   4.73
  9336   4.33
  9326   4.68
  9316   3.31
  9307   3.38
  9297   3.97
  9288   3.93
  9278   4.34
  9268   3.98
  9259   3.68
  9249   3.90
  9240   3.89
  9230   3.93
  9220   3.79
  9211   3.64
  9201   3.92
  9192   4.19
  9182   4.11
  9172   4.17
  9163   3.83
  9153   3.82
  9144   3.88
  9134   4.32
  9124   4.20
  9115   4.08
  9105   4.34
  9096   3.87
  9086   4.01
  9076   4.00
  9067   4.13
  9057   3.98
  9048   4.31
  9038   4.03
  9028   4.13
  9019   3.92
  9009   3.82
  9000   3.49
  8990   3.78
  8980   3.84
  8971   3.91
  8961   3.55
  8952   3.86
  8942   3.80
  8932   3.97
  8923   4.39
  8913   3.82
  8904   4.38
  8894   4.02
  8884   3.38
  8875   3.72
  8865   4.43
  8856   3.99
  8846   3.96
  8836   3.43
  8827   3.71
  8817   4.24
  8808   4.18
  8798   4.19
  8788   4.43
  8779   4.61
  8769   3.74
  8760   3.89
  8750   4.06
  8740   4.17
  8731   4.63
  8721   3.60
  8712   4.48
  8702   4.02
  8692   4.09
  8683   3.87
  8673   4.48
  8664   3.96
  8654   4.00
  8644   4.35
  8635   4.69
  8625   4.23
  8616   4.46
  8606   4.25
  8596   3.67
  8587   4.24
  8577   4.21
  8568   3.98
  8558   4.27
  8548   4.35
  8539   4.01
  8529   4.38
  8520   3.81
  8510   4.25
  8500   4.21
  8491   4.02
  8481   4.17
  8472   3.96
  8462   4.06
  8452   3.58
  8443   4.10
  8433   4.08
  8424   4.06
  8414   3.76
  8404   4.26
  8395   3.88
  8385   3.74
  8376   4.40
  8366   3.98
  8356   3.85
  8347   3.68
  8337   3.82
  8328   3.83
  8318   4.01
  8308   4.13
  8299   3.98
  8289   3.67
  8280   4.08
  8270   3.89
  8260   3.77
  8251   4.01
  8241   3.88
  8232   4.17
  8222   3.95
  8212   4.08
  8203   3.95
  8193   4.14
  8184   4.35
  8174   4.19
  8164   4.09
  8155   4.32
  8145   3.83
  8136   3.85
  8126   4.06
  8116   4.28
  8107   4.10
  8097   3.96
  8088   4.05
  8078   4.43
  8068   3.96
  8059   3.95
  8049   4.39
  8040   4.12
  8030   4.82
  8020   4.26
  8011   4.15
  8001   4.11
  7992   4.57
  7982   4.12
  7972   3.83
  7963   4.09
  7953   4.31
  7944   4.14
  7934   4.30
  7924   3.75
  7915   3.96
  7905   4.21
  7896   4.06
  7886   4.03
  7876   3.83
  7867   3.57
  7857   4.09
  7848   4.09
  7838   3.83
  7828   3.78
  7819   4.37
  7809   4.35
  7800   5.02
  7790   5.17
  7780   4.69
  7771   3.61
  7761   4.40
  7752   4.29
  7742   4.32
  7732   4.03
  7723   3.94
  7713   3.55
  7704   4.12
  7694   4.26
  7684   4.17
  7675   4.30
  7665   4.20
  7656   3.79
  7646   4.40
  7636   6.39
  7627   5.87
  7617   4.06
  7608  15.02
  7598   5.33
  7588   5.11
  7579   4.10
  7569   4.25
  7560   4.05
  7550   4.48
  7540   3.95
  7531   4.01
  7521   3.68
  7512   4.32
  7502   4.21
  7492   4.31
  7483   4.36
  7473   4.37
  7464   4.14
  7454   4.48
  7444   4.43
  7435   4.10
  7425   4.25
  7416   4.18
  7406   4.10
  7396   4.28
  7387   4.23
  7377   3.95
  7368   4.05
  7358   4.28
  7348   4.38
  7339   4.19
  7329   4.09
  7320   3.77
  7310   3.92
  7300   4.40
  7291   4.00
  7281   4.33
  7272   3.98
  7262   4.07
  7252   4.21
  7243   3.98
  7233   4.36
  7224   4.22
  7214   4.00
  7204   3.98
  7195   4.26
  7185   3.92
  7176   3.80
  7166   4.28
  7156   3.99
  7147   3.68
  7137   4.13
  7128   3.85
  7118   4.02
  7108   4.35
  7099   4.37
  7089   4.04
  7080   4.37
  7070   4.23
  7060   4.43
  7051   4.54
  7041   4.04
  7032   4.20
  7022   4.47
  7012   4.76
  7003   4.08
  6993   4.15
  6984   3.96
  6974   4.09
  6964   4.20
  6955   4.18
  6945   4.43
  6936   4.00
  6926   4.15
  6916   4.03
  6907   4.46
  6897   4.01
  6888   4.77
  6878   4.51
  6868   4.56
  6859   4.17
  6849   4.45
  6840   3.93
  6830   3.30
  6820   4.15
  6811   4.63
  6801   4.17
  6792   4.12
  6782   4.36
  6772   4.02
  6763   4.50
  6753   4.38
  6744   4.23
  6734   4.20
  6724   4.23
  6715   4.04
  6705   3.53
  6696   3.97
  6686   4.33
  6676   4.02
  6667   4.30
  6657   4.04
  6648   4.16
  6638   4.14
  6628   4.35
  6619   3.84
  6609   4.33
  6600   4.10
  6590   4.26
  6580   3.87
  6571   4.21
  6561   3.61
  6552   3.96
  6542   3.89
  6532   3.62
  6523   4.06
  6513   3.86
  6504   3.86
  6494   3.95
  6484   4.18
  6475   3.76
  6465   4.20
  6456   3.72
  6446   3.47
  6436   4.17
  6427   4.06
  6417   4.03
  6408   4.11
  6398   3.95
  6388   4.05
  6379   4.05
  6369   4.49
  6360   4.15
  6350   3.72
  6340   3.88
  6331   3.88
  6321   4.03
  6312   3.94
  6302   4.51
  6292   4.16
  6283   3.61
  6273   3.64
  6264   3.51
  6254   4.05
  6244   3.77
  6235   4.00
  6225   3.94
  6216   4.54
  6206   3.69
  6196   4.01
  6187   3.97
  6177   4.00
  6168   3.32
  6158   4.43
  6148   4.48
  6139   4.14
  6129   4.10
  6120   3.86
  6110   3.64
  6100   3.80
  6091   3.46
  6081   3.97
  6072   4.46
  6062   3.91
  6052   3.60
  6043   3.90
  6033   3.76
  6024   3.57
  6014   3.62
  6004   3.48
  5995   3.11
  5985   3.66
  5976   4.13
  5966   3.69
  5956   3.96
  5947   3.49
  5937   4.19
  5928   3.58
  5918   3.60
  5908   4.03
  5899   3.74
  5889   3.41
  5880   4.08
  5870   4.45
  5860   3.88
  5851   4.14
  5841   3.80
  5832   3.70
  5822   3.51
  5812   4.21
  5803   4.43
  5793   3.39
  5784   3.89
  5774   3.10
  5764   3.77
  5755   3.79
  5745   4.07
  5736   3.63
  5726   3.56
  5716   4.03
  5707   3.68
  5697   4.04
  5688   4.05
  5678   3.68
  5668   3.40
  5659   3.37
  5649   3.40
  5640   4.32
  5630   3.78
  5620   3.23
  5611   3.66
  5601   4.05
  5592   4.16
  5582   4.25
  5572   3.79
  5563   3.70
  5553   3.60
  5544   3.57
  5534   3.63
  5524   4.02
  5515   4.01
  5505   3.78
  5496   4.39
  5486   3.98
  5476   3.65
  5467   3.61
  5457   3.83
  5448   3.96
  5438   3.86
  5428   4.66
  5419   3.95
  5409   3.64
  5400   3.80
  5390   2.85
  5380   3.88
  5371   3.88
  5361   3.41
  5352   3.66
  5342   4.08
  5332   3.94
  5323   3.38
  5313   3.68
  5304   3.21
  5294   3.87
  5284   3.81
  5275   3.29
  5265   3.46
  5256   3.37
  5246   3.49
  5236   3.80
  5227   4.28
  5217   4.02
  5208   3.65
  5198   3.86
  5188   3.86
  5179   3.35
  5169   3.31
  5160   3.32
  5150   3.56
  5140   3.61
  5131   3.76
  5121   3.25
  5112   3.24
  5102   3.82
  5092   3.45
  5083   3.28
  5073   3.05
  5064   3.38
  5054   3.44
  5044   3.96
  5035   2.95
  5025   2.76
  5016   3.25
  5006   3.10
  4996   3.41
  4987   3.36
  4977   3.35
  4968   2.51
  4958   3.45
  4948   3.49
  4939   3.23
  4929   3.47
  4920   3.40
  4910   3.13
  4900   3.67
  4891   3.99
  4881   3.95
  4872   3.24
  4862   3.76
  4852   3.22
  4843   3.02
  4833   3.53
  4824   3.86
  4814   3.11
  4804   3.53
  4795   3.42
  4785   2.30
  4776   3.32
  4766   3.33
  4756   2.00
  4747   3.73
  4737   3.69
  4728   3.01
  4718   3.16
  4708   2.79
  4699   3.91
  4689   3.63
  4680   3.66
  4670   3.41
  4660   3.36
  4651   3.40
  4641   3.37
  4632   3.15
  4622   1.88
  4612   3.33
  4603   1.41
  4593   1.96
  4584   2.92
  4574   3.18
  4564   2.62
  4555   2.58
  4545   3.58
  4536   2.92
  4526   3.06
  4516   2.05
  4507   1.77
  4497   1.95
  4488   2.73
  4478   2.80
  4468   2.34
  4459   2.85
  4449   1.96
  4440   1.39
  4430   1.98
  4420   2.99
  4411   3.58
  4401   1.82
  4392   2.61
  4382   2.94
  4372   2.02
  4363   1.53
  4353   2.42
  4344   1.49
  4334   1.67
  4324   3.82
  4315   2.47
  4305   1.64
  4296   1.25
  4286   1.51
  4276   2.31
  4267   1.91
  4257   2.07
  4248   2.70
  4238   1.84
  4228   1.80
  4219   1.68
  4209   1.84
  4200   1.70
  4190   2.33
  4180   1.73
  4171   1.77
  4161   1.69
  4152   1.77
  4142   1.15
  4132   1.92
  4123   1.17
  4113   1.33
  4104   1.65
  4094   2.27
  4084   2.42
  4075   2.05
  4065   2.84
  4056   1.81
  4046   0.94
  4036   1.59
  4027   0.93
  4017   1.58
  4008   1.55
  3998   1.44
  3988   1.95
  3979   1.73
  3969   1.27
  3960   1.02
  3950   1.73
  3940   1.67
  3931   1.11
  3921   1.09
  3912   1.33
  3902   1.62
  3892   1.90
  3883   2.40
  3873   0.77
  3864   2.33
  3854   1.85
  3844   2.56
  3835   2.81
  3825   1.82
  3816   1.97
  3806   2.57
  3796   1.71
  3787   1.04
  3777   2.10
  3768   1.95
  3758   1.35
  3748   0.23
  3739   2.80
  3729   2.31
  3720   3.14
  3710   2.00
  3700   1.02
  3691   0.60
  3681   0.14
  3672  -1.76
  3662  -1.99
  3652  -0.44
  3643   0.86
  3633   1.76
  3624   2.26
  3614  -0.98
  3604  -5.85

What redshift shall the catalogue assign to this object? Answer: 0.16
